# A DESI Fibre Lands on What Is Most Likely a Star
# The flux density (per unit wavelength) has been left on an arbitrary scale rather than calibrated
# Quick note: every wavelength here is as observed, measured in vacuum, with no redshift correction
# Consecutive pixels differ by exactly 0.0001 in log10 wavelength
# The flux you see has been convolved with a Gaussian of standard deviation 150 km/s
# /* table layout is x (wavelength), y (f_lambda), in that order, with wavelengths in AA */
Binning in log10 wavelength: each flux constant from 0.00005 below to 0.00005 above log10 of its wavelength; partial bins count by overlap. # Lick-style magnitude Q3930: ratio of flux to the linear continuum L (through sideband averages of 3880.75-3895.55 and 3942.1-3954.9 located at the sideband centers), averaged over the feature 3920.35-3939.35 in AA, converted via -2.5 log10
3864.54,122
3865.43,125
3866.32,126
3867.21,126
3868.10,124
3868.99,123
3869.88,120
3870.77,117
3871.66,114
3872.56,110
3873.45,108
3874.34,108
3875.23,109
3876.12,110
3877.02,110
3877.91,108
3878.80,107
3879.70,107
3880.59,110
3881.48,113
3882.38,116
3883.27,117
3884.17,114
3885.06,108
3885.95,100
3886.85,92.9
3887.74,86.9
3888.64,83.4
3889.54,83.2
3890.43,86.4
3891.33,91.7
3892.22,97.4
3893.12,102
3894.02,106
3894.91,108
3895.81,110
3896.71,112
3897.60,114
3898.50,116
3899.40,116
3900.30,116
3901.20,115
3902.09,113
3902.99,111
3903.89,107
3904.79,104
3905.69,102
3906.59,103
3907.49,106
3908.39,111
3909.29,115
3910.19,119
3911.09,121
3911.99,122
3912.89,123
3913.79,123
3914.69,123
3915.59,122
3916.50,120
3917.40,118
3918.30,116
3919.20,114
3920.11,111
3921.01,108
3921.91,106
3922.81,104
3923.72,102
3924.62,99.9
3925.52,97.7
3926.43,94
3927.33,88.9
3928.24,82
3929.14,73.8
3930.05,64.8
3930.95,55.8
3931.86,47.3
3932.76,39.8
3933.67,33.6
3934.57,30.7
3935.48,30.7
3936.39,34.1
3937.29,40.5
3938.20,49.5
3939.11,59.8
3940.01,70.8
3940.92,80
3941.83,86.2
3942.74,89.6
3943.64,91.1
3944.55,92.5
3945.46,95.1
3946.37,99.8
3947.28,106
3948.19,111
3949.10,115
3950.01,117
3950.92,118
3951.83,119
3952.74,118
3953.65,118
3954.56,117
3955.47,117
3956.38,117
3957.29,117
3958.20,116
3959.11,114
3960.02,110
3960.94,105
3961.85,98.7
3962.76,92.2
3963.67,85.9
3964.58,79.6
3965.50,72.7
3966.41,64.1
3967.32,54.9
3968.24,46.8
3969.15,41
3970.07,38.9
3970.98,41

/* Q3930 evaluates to 0.45 mag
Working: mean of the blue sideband 101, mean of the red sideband 107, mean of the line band 69.2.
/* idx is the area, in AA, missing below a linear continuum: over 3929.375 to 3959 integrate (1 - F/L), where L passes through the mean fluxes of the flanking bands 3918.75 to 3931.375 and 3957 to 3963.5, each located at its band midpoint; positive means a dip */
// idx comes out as 4.9 AA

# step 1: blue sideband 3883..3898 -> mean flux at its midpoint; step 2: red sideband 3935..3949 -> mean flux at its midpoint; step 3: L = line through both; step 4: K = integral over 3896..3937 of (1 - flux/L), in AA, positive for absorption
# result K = -3.6 AA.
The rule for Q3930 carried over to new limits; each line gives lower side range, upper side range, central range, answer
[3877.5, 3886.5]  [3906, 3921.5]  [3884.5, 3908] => 0.091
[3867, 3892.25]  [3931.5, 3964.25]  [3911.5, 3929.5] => -0.123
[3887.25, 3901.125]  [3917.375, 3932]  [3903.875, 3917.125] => -0.180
